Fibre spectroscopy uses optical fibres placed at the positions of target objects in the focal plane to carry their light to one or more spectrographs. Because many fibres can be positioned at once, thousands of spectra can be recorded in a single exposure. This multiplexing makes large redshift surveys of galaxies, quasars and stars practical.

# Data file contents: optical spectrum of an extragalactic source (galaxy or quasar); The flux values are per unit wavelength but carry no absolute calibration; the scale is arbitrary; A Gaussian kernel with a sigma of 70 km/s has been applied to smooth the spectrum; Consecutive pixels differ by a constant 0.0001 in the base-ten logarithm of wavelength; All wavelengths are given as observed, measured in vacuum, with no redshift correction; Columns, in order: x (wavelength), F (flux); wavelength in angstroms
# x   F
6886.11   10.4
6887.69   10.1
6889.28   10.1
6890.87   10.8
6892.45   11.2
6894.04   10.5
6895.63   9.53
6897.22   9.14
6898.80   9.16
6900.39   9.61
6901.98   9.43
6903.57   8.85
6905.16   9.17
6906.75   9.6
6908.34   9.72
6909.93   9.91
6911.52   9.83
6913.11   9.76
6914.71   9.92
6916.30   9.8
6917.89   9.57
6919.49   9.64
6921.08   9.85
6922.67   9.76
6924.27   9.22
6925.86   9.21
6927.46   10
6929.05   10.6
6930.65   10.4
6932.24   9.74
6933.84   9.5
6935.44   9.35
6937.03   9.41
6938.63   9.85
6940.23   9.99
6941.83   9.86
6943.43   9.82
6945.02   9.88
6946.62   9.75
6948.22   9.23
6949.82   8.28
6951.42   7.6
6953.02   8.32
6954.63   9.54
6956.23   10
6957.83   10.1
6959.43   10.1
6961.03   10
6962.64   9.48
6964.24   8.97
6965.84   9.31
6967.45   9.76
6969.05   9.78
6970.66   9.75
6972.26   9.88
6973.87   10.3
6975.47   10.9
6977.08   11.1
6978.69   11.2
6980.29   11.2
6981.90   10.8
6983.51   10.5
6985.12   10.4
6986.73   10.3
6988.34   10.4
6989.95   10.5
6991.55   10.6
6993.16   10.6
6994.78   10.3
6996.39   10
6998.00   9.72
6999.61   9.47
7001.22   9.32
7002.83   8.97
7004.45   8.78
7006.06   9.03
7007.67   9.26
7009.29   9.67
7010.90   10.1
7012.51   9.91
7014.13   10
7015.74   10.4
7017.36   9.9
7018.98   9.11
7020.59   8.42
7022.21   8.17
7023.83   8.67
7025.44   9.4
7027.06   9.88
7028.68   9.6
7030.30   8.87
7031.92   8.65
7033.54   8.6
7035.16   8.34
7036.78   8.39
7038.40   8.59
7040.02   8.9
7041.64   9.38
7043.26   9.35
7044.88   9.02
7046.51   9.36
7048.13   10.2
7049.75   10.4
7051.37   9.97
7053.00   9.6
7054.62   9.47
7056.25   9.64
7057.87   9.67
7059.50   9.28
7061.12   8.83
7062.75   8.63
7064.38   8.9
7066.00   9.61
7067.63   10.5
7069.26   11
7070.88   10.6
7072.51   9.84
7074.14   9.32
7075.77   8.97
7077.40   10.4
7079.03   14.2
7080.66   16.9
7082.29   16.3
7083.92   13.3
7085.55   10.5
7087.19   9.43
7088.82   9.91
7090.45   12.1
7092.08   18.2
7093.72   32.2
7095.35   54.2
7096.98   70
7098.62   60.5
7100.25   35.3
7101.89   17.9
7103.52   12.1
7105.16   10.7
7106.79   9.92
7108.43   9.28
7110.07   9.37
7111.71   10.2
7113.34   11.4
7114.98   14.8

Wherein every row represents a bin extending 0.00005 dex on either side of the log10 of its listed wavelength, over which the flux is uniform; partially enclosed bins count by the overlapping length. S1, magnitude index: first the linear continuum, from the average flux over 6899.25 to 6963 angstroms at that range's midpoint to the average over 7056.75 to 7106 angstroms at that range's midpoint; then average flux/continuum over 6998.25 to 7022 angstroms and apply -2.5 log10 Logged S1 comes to 0.43 mag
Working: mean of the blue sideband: 9.59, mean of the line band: 9.43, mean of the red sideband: 17.9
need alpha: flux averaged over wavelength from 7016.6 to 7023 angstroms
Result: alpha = 8.89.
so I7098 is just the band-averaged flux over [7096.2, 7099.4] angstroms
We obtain 65.1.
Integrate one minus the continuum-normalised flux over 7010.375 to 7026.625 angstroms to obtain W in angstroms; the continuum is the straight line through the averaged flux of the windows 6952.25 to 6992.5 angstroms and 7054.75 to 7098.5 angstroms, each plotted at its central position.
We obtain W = 4.4 angstroms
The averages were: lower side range 10.1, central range 9.41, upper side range 16.5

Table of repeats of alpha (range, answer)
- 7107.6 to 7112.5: 9.6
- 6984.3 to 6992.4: 10.4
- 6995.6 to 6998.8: 9.86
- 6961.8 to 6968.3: 9.38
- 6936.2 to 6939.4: 9.64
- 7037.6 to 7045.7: 9.05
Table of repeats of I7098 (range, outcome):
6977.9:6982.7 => 11.1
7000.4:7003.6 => 9.16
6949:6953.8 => 8.07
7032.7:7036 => 8.47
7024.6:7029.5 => 9.62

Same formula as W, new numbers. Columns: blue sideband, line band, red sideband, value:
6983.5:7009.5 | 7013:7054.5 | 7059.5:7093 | 5.1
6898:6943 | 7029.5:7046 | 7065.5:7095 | 4.9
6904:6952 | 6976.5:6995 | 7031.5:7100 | 1.7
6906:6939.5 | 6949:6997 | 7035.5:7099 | 6.1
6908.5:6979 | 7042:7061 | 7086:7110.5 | 10.0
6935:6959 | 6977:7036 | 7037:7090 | 0.9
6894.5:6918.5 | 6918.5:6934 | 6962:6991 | -0.1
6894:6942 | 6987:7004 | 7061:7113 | 4.2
